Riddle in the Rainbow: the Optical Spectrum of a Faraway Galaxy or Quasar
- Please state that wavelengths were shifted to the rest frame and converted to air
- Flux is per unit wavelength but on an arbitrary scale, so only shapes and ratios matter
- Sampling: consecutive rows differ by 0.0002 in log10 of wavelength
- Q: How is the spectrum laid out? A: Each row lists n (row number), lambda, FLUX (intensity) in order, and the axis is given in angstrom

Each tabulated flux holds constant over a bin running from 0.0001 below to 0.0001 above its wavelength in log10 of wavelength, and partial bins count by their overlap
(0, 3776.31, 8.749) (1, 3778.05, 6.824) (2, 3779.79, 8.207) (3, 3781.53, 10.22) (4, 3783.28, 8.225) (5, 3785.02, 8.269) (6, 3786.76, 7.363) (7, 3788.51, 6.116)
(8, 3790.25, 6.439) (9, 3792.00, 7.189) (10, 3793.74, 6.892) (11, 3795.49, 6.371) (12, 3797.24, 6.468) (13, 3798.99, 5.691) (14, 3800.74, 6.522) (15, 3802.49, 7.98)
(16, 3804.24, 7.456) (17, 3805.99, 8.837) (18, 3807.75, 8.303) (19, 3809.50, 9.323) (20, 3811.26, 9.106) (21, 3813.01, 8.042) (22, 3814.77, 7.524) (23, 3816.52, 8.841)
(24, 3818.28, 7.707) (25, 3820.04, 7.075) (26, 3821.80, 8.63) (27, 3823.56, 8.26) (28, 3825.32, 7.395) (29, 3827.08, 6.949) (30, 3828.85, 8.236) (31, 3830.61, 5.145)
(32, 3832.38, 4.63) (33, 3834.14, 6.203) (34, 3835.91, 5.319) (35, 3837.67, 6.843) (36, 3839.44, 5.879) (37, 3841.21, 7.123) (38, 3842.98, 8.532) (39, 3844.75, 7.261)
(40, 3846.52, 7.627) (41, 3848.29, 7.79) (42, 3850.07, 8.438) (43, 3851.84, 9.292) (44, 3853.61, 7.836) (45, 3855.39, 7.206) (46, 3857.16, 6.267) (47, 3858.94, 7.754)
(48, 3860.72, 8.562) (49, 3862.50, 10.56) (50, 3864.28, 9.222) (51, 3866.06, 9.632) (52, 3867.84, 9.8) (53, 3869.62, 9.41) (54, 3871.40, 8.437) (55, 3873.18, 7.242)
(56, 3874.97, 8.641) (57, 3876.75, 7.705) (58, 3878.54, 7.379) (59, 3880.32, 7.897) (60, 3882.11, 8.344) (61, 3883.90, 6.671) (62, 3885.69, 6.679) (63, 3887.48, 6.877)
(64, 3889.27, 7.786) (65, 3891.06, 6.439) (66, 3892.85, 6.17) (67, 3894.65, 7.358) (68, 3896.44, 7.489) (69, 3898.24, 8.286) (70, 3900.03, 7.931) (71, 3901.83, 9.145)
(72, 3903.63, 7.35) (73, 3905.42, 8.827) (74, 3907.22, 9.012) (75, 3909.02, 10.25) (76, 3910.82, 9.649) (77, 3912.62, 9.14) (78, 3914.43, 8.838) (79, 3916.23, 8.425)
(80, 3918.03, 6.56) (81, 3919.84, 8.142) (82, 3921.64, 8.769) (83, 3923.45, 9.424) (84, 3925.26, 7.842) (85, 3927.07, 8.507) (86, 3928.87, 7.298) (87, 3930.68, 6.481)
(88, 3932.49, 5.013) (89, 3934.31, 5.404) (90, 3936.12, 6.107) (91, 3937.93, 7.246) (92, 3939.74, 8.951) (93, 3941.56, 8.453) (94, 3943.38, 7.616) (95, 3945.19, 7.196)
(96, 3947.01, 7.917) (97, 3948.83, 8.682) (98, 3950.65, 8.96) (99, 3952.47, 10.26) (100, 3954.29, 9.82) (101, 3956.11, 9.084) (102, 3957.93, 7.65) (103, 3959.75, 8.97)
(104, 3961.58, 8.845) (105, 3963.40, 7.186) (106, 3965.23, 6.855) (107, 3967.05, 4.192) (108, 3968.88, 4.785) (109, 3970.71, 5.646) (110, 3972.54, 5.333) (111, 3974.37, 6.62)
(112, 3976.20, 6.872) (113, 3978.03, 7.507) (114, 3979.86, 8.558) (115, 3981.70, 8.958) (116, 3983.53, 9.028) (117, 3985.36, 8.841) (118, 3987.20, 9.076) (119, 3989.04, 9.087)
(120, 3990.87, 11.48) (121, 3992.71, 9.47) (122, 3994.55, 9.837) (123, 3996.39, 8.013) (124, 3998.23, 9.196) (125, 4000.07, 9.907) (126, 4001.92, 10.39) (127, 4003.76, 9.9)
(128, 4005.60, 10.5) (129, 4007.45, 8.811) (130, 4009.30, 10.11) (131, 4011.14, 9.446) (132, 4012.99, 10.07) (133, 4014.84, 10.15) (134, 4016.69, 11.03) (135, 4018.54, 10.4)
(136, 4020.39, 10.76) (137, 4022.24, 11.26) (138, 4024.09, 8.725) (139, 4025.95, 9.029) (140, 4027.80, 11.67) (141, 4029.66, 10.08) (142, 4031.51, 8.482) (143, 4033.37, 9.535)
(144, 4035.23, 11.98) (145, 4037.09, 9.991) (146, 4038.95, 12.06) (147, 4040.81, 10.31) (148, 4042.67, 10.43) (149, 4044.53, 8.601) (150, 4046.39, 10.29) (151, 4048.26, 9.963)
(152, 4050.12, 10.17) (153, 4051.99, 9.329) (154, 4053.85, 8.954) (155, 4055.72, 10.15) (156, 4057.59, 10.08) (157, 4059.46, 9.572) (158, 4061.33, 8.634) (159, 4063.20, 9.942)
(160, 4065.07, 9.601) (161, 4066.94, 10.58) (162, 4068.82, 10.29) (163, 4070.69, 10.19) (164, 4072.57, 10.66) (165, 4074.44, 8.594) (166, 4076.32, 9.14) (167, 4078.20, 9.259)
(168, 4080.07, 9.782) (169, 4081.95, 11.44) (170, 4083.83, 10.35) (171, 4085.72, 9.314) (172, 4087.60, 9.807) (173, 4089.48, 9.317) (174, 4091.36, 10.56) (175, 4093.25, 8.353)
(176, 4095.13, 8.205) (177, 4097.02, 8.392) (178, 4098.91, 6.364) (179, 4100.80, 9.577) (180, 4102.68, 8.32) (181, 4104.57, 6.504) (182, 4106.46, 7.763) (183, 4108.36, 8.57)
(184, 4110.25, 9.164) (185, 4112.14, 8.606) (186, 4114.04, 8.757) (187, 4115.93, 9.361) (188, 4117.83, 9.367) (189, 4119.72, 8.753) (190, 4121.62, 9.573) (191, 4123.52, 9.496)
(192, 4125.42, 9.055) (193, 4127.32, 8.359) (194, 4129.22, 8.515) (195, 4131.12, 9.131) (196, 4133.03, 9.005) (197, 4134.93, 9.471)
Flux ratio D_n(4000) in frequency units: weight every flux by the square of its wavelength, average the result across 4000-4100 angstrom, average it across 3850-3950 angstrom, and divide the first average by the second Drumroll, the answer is 1.33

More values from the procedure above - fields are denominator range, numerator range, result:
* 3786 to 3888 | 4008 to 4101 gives 1.44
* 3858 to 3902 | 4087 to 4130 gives 1.22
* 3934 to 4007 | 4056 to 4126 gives 1.19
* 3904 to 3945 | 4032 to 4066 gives 1.33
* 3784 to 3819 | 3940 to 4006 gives 1.21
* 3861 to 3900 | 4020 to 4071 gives 1.36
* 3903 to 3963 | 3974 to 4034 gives 1.20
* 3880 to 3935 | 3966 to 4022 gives 1.18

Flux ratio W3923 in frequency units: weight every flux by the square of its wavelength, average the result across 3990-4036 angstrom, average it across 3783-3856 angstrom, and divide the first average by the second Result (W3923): 1.5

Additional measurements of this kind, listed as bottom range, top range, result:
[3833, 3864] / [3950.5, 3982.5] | 1.05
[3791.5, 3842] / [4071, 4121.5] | 1.44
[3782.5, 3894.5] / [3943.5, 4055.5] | 1.31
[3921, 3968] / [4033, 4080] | 1.35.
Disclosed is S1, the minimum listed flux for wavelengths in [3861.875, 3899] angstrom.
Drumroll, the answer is 6.17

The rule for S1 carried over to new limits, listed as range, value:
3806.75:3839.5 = 4.63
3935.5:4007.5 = 4.192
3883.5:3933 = 5.013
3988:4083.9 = 8.013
